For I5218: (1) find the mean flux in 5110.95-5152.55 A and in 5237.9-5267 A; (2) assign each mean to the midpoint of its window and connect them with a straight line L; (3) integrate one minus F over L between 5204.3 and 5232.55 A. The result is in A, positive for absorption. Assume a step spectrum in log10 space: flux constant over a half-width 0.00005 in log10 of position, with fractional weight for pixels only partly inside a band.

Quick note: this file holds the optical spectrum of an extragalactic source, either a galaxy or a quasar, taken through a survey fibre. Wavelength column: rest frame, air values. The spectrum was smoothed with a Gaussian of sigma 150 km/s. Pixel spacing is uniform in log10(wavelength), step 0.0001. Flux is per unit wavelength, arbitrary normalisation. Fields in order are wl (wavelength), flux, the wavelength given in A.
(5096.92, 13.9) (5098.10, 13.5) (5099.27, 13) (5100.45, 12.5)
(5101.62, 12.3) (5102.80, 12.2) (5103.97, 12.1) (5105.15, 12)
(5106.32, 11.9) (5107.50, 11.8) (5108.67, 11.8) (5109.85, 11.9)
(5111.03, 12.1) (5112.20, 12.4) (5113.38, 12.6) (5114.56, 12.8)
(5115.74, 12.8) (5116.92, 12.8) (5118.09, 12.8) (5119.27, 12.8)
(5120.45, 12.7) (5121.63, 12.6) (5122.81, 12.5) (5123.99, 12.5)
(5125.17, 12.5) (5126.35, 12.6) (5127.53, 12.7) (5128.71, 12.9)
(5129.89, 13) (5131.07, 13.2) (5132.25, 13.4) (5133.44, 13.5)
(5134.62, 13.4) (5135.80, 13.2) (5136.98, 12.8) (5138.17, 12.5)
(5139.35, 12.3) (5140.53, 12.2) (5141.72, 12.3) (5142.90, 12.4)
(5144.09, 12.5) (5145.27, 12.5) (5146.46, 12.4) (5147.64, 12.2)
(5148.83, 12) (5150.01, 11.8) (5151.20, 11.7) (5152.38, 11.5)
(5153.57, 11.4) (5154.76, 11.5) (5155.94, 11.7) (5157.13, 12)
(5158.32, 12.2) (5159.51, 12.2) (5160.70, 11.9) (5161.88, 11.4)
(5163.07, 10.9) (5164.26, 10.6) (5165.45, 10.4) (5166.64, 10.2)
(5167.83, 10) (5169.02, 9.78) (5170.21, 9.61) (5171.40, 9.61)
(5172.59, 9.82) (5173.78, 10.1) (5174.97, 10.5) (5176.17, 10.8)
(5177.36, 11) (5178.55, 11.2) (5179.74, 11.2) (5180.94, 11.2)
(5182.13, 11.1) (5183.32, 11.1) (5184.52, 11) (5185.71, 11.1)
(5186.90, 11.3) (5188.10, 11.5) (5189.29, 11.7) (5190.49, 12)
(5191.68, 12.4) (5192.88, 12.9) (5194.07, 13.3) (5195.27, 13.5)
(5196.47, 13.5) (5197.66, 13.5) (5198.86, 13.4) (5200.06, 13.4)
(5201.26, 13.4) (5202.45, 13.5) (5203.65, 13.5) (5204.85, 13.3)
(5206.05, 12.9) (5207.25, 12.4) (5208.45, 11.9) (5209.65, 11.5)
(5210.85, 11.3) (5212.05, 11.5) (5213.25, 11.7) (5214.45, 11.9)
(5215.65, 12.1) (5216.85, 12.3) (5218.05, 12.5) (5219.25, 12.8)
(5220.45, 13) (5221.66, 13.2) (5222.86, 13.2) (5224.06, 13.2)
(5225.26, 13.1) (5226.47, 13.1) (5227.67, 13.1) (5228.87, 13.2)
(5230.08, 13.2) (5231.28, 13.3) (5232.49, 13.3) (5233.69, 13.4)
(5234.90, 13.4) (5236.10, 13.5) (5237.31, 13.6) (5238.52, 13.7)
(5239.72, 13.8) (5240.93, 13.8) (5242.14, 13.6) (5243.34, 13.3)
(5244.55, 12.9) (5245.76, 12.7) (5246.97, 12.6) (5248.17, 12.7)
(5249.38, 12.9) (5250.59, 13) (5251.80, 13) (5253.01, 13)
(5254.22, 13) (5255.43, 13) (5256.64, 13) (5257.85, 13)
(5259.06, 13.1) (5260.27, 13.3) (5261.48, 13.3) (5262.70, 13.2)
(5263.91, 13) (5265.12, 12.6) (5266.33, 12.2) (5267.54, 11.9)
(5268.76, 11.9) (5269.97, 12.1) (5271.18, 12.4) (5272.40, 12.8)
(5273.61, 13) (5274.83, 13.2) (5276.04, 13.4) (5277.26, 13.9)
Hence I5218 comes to 0.7 A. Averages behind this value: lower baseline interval 12.6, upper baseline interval 13.1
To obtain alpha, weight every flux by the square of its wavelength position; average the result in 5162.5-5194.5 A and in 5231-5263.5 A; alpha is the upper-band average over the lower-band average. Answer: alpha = 1.24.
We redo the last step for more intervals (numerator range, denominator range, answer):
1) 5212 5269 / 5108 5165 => 1.09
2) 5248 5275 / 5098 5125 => 1.09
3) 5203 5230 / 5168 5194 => 1.16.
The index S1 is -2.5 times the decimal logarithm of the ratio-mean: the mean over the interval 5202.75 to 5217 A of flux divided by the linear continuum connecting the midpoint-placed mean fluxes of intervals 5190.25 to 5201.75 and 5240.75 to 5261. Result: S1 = 0.079 mag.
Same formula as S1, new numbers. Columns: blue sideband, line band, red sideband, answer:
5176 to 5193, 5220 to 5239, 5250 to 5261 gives -0.07 mag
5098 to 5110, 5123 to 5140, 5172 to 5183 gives -0.11 mag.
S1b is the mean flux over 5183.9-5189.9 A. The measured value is 11.3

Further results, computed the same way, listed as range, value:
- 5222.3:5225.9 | 13.2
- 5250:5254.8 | 13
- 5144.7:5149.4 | 12.3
